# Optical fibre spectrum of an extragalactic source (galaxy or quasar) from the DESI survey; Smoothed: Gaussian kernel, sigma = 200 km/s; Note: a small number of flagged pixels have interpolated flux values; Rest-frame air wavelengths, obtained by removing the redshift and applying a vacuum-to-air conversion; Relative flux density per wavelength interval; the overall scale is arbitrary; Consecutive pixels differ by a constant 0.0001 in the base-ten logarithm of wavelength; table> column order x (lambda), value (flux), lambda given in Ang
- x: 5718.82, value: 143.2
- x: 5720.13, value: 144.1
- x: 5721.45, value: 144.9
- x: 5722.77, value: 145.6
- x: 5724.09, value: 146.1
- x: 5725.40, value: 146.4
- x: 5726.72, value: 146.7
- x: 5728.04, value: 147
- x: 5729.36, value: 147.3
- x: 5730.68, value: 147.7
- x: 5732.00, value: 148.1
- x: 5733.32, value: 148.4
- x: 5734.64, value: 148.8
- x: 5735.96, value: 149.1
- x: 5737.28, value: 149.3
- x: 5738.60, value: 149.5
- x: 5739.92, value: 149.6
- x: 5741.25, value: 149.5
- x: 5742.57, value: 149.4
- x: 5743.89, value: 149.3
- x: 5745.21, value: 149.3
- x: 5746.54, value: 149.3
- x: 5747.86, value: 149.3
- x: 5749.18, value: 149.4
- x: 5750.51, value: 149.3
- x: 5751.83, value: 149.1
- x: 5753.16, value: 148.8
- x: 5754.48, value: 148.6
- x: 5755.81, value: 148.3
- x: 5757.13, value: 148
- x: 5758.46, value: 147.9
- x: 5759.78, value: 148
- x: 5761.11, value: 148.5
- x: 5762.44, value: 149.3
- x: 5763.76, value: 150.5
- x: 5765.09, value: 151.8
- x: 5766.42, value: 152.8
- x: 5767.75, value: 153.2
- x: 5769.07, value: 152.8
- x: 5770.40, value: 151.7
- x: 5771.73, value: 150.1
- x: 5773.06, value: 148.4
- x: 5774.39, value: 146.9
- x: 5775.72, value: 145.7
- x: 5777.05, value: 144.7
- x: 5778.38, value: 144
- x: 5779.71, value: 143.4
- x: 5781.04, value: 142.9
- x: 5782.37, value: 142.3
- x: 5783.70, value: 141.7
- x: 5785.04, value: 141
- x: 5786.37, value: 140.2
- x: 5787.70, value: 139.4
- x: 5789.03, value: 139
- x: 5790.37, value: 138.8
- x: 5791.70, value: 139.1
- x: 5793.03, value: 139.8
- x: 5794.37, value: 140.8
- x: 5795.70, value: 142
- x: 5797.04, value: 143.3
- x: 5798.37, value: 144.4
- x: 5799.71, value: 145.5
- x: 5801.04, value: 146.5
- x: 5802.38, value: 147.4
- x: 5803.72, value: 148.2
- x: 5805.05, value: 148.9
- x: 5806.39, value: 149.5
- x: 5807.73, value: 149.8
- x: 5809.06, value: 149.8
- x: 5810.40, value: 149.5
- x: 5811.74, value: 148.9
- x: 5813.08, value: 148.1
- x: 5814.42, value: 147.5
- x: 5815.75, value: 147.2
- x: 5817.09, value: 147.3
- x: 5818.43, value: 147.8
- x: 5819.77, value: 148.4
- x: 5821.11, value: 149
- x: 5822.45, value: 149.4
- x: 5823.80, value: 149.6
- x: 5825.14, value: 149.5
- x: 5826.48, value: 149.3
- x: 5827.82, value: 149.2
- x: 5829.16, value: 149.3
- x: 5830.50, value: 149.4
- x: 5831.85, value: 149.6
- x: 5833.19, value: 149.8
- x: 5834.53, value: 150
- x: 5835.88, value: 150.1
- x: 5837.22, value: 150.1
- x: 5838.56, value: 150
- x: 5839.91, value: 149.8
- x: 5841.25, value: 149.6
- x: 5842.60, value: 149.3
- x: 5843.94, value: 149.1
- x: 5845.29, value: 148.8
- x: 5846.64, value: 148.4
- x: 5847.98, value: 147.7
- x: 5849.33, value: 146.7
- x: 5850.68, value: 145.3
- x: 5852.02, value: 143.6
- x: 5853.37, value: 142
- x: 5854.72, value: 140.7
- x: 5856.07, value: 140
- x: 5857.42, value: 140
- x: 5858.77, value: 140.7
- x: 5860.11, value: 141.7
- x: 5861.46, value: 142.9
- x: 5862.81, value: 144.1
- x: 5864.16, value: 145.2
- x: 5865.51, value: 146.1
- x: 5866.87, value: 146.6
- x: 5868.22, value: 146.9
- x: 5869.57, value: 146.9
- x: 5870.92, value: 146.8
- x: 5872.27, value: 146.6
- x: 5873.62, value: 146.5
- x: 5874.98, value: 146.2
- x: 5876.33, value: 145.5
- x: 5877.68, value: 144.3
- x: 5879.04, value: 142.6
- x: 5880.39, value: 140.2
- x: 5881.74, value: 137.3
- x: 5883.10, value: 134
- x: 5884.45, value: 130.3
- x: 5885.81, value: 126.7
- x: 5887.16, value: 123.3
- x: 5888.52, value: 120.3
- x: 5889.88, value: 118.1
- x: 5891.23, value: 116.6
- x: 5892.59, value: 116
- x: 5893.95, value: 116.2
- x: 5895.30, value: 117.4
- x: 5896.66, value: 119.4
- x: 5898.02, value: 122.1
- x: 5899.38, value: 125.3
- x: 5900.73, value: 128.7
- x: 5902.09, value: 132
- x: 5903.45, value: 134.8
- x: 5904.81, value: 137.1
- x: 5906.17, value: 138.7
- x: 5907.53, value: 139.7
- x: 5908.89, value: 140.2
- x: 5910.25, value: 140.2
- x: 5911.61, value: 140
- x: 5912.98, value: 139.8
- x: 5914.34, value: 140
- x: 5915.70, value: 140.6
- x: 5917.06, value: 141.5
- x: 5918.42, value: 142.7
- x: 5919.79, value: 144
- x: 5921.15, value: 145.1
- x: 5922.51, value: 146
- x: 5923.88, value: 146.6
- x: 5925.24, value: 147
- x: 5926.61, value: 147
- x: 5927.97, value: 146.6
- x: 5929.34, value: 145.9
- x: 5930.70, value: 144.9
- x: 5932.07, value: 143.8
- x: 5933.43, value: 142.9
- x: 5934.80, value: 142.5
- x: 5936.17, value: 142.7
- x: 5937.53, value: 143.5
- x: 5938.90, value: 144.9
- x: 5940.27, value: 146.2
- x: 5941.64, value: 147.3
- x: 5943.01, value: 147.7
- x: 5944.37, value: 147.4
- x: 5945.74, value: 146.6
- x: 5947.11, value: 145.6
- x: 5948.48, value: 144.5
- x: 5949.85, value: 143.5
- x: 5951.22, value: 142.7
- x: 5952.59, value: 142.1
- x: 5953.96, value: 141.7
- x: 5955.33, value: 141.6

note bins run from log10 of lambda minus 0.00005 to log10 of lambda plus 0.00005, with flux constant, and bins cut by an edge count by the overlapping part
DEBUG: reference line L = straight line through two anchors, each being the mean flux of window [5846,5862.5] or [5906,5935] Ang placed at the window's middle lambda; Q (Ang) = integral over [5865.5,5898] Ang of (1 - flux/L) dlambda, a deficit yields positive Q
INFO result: 2.2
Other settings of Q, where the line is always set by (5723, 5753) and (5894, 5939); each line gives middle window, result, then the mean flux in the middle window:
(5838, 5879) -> -1.0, 146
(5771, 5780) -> 0.0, 146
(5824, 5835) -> -0.5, 150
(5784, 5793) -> 0.4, 140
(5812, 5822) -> -0.3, 148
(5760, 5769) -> -0.2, 151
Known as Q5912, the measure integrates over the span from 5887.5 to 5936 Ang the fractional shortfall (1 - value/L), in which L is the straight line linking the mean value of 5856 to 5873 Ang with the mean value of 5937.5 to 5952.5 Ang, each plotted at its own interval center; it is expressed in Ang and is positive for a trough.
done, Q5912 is 3.1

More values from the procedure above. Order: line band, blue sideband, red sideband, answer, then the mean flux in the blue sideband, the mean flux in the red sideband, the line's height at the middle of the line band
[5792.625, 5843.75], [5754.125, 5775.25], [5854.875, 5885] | -0.6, 150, 143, 146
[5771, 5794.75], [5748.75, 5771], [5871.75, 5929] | 0.8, 150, 136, 148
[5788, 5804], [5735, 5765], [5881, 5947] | 0.3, 149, 137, 146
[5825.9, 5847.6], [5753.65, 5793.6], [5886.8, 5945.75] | -1.1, 146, 137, 142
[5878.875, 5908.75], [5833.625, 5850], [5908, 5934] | 3.6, 149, 143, 145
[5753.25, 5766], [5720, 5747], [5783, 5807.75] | -0.3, 148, 143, 146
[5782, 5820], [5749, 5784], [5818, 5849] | 1.0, 148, 149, 149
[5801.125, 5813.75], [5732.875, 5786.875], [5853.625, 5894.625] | -0.5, 148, 137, 144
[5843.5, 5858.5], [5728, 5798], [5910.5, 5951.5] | 0.1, 147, 144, 145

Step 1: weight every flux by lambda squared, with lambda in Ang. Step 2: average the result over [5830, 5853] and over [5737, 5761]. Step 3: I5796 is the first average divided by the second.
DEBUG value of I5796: 1.03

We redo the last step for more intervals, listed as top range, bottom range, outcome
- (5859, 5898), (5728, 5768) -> 0.95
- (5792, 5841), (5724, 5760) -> 1.02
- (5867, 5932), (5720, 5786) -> 0.97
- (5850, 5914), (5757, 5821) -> 0.96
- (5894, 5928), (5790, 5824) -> 0.97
